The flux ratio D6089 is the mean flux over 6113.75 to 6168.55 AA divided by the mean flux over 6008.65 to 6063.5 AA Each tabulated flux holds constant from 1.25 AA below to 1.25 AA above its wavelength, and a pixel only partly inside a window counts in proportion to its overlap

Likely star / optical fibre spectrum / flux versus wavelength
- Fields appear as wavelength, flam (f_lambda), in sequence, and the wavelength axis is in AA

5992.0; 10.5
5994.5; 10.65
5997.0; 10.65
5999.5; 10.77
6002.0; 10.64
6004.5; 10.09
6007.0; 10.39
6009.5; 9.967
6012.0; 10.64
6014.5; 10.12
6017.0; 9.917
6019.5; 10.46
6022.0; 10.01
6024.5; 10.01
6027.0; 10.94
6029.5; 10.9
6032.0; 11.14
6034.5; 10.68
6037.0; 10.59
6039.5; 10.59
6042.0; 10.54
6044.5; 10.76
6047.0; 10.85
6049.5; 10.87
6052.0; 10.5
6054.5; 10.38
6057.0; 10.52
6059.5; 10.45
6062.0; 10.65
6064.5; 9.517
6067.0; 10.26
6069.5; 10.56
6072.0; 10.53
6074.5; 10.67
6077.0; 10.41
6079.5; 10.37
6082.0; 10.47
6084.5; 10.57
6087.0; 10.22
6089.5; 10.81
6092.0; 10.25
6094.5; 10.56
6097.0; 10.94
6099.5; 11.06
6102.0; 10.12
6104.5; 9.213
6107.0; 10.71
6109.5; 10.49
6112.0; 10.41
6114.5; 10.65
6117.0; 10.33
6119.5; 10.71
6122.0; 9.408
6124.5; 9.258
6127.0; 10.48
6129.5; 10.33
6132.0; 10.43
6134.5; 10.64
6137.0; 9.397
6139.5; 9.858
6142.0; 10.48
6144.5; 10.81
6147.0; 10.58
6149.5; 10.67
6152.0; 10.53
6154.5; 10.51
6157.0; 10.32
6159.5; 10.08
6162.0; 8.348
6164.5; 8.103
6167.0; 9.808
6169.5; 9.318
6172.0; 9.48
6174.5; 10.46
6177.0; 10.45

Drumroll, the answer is 1.0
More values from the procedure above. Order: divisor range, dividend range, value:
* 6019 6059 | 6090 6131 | 0.97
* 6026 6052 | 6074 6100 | 0.98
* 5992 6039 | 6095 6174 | 0.97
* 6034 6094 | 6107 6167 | 0.96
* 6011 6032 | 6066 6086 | 1.01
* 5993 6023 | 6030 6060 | 1.03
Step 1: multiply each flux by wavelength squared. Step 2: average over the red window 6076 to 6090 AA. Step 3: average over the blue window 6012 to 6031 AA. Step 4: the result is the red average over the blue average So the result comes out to 1.0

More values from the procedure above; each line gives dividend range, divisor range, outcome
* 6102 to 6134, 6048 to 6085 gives 0.99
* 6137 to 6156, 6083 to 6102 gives 1.00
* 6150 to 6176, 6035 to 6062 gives 0.95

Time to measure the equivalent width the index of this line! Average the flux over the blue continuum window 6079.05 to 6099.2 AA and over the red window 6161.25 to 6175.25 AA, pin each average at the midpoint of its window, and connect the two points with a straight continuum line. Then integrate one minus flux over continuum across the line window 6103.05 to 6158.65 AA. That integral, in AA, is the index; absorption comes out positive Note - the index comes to -2.4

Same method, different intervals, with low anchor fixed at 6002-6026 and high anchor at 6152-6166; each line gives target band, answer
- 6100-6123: -1.1 AA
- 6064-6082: -0.8 AA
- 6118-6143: -1.0 AA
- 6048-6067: -0.7 AA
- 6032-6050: -1.1 AA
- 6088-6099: -0.9 AA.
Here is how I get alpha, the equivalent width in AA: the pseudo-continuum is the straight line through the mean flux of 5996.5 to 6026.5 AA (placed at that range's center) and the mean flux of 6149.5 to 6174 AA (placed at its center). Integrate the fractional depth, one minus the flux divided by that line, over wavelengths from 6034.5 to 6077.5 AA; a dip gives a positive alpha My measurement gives -1.6 AA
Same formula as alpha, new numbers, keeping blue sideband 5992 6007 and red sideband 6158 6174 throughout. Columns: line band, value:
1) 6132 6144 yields -0.88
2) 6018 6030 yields -0.08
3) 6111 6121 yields -0.88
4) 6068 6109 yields -2.52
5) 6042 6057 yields -0.72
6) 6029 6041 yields -0.58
